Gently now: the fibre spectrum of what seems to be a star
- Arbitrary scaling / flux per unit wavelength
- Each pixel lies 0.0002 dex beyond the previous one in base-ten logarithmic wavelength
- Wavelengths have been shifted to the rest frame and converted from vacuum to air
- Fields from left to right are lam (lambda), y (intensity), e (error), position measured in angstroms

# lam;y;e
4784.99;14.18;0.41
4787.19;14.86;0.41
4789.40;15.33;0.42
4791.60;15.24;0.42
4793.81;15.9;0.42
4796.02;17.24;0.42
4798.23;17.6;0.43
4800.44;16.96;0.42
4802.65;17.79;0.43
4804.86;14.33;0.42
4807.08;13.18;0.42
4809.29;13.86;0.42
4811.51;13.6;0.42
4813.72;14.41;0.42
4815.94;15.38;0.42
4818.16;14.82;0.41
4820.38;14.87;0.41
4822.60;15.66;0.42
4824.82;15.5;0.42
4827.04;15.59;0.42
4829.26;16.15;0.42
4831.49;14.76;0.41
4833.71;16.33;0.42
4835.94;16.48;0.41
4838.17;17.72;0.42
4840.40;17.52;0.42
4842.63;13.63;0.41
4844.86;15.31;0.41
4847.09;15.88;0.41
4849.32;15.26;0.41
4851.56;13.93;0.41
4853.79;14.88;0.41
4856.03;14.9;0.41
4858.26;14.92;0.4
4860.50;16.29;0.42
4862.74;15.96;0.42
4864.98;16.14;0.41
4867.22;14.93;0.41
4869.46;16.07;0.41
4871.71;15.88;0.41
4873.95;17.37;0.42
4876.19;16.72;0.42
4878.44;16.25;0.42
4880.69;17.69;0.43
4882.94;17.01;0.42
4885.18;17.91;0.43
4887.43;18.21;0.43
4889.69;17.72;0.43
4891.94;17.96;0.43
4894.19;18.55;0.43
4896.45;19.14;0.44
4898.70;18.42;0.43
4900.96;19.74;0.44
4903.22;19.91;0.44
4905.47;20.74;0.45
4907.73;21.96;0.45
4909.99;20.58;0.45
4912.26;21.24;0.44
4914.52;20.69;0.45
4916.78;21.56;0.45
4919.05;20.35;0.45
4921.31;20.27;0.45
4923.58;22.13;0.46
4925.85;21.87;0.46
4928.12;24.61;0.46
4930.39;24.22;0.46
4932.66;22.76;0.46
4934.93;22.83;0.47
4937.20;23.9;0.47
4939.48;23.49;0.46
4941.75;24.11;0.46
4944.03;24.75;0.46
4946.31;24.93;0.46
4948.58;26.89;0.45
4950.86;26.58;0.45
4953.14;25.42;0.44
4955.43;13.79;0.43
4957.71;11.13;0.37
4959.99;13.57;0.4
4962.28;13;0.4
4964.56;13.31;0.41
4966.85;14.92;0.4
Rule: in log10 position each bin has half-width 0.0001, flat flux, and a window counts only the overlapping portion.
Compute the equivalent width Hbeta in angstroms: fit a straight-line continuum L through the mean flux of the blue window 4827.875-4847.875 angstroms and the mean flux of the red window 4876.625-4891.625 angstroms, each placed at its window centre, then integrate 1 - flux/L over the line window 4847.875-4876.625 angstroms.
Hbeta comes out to 1.97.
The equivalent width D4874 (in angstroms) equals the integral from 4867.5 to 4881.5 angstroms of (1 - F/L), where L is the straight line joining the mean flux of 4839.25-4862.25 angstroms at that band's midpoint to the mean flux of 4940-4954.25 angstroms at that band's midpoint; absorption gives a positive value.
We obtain 1.0 angstroms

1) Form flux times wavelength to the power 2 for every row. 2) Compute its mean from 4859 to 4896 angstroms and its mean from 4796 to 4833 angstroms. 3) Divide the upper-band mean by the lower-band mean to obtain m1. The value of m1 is 1.13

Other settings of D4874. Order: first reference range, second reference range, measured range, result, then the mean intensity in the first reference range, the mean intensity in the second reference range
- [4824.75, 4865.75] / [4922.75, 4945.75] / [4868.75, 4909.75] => 2.7 angstroms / 15.6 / 23.5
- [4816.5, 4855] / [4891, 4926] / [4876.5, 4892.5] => 1.1 angstroms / 15.5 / 20.3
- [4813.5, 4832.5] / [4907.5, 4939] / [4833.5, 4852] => 0.9 angstroms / 15.3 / 22.1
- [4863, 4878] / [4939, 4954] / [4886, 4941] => 0.9 angstroms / 16.2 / 25.2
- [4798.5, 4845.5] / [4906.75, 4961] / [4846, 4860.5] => 1.8 angstroms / 15.5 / 21.8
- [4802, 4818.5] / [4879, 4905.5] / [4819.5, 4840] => -0.6 angstroms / 14.6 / 18.4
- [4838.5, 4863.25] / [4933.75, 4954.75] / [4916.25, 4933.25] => 0.3 angstroms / 15.4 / 24.5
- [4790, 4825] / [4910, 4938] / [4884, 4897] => 1.3 angstroms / 15.4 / 22.1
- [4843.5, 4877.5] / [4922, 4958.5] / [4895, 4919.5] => -0.7 angstroms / 15.6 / 22.8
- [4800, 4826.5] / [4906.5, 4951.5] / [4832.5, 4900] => 7.6 angstroms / 15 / 22.9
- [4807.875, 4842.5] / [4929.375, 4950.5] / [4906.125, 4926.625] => 1.2 angstroms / 15.4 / 24.3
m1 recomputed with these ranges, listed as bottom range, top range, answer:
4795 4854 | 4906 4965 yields 1.43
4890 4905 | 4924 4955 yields 1.29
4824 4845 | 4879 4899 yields 1.16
